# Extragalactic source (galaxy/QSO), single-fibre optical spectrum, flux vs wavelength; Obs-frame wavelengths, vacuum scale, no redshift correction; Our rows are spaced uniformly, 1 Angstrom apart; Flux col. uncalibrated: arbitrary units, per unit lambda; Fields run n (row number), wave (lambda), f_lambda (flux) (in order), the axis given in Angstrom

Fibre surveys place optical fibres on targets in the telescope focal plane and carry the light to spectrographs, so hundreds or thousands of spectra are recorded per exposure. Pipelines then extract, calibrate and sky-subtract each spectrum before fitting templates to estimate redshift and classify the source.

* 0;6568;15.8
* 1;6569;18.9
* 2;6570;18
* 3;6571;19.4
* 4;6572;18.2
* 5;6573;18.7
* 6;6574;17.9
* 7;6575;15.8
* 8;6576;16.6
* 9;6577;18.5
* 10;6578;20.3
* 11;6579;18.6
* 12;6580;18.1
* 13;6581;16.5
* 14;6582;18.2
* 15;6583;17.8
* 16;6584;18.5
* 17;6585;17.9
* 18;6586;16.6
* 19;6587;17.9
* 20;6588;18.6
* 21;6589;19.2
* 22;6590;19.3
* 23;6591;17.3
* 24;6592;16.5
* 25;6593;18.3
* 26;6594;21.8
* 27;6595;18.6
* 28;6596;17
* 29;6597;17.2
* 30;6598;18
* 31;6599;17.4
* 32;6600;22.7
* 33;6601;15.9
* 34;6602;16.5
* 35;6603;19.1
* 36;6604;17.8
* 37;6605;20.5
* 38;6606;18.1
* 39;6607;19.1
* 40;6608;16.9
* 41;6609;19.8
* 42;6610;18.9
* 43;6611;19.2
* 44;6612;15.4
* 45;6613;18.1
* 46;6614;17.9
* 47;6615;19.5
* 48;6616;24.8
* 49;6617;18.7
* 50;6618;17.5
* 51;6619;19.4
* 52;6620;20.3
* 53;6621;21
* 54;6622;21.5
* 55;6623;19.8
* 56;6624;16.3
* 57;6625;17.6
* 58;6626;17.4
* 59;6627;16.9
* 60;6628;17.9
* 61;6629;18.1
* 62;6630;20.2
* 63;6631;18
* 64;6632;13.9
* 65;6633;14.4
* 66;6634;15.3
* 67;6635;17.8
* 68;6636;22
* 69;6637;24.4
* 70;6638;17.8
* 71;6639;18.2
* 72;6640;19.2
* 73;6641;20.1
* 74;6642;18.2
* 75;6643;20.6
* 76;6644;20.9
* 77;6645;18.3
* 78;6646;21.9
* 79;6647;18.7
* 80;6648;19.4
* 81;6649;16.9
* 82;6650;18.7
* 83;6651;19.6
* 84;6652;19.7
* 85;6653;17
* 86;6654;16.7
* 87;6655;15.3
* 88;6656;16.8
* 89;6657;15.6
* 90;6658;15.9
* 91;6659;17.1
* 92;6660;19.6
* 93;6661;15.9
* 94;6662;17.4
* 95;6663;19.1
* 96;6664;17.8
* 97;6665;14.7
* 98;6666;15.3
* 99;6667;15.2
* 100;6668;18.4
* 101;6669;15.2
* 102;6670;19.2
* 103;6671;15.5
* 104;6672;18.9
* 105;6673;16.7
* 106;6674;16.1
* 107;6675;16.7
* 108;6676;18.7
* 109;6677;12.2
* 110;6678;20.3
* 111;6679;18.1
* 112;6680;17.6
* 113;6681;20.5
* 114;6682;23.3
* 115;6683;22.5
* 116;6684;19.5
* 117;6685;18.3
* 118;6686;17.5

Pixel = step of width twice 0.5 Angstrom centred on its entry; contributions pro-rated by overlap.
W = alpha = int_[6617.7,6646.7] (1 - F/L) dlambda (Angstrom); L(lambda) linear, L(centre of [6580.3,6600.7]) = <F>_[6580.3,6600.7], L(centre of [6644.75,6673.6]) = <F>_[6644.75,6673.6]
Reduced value -1.7 Angstrom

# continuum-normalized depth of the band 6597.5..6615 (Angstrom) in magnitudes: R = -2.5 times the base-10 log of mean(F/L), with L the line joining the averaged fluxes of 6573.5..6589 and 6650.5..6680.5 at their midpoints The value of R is -0.04 mag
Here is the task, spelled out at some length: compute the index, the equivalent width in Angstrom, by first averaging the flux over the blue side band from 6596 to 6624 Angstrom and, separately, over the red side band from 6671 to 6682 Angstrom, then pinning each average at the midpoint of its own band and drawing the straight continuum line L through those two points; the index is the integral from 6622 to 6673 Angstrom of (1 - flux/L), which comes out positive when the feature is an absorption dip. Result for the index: 0.9 Angstrom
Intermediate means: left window 18.8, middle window 17.9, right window 17.7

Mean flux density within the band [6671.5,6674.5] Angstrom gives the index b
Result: 17.2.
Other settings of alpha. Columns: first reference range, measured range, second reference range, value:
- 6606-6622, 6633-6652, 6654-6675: -1.5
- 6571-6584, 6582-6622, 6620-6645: -0.7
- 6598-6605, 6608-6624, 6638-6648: -0.4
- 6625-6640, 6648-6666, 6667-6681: 0.3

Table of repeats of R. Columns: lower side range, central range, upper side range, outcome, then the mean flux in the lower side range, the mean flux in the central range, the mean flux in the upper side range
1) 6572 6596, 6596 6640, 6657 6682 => -0.04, 18.1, 18.5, 17.3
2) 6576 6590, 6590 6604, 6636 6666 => 0.00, 18.2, 18.2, 18.3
